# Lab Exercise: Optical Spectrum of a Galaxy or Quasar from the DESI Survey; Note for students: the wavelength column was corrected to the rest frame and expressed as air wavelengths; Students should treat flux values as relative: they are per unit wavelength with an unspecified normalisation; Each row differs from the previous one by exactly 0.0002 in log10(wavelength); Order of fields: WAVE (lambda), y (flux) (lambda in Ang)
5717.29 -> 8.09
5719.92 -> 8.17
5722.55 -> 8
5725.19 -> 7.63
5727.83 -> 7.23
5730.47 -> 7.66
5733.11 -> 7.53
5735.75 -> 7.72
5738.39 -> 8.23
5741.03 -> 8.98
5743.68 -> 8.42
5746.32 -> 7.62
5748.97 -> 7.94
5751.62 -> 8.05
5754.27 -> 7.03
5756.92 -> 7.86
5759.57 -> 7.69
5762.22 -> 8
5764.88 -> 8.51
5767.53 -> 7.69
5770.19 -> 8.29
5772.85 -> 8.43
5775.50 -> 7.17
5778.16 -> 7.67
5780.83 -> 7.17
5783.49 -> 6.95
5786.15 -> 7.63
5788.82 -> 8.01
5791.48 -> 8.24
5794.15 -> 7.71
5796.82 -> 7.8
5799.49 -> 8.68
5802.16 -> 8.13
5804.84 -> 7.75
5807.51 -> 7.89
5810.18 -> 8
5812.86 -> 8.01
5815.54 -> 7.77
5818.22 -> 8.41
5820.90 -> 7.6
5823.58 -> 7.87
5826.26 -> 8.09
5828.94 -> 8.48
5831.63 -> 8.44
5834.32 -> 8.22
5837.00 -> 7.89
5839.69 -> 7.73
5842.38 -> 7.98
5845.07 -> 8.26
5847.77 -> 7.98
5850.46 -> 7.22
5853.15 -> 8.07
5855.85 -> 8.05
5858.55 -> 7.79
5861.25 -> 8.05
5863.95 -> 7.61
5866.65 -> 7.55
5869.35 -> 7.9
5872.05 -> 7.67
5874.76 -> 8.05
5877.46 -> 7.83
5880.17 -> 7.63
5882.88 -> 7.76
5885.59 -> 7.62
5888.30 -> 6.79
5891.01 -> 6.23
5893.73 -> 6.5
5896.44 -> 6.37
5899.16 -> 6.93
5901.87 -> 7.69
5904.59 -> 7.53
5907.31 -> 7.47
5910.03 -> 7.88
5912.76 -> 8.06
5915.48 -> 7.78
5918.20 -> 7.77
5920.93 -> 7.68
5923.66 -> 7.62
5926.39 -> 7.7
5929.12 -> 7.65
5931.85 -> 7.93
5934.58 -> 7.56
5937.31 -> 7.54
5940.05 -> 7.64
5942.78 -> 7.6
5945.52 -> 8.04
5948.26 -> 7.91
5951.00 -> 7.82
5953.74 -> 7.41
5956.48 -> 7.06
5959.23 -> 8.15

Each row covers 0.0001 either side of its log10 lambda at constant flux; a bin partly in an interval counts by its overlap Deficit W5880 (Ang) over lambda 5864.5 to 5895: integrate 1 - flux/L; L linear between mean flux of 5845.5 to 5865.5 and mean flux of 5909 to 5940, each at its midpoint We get 1.5 Ang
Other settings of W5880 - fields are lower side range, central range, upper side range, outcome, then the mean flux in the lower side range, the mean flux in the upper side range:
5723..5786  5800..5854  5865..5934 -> -2.4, 7.8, 7.51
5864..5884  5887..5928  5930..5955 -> 2.1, 7.76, 7.72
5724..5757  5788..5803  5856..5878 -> -0.5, 7.84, 7.82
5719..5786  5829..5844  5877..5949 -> -0.9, 7.82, 7.5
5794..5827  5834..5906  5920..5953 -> 2.6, 7.98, 7.72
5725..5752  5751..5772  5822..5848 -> 0.2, 7.92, 8.09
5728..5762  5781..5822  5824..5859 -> 0.4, 7.88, 8.02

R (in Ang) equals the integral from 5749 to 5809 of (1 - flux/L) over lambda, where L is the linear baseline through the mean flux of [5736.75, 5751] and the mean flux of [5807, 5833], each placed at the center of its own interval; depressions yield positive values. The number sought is 2.3 Ang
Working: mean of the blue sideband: 8.22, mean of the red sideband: 8.06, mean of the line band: 7.84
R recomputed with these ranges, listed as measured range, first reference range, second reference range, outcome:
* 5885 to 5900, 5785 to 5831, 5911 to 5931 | 2.17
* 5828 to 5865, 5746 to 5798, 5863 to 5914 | -2.11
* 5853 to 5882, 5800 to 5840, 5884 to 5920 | -0.84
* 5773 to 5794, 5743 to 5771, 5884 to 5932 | 0.55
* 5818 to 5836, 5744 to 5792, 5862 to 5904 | -1.37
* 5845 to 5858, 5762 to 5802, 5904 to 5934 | -0.12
